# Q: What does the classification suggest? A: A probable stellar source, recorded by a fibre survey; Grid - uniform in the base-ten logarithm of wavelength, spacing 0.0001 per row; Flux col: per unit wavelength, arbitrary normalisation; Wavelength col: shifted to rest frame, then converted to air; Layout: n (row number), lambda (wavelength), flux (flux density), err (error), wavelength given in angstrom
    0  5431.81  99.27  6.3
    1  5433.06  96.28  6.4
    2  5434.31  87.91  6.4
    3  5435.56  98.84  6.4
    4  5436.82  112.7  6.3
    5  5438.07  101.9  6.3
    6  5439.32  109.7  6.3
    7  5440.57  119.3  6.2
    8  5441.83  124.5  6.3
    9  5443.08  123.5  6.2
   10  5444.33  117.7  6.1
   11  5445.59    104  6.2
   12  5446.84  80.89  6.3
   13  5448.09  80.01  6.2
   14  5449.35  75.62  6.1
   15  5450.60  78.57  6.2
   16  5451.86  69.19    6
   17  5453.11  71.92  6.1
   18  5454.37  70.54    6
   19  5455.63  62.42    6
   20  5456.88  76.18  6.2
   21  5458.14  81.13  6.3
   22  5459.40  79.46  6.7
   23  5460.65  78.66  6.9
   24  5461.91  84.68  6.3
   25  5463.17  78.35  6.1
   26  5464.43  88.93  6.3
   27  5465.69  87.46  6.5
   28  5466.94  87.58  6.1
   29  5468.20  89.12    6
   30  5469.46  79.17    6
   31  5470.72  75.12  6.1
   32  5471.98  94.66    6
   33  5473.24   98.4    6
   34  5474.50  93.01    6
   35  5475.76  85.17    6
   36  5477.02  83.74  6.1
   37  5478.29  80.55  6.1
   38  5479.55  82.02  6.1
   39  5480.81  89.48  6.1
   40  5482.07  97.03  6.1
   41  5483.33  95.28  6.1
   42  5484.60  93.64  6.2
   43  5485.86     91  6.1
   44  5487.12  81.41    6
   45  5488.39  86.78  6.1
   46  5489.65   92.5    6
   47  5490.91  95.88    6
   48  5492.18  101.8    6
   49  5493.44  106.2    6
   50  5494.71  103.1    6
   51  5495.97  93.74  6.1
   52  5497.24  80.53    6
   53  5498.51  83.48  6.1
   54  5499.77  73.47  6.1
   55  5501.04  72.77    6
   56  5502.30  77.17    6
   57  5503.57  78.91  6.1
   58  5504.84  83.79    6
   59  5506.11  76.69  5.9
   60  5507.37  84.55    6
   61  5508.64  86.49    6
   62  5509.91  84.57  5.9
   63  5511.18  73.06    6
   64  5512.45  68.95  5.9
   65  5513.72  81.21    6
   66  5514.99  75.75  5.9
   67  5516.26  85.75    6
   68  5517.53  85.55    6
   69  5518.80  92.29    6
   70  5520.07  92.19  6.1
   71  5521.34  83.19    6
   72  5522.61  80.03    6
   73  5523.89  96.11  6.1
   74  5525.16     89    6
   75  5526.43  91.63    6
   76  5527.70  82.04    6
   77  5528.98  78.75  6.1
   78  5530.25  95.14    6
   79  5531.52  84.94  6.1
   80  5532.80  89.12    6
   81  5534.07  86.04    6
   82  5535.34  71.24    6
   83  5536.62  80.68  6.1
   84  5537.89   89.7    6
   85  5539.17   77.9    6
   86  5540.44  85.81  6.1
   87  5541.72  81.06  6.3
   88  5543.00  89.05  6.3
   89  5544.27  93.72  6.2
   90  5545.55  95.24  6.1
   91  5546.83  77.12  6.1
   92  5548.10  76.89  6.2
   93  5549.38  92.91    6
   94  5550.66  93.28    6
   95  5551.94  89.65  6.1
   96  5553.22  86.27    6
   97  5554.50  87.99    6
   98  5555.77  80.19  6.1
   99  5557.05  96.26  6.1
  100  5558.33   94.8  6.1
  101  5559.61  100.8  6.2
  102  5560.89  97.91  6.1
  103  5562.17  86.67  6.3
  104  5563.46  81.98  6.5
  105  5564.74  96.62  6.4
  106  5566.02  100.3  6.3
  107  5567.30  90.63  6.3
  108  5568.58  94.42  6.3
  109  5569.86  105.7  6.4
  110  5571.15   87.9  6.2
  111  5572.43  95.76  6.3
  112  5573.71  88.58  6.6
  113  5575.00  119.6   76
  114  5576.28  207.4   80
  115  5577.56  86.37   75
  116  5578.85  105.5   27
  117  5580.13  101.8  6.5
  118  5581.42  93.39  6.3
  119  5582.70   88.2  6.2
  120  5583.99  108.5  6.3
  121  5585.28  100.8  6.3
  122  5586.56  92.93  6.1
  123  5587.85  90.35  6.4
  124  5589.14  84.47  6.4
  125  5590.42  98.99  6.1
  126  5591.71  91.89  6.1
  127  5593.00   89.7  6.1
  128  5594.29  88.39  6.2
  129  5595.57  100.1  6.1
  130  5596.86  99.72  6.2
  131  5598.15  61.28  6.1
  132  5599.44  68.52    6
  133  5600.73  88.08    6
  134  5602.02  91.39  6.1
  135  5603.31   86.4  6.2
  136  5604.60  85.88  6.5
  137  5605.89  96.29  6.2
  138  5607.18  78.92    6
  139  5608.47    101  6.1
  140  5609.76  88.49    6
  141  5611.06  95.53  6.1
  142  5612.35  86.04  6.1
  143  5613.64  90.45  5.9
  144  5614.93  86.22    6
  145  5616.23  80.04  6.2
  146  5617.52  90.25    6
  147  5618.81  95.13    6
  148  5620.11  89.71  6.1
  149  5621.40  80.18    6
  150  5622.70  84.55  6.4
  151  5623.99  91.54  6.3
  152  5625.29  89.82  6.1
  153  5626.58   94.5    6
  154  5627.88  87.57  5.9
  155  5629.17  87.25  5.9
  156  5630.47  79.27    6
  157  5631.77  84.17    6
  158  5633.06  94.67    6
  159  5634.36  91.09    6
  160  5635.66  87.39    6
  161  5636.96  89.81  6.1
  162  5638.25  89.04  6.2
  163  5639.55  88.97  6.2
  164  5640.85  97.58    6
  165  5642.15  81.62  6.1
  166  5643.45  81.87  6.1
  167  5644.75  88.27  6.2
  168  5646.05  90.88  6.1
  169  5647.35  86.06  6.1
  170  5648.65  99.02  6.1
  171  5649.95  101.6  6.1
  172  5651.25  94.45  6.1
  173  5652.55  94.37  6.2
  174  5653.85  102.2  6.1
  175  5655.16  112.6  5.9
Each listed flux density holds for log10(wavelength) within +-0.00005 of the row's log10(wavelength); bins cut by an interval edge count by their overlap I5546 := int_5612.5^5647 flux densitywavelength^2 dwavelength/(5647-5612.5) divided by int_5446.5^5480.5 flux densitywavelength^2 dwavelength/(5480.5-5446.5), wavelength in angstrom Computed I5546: 1.15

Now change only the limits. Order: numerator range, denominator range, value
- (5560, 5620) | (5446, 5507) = 1.16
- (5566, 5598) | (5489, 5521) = 1.20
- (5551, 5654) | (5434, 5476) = 1.09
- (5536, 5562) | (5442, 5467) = 1.08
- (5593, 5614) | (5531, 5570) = 1.01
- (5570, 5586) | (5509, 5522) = 1.33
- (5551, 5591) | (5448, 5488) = 1.22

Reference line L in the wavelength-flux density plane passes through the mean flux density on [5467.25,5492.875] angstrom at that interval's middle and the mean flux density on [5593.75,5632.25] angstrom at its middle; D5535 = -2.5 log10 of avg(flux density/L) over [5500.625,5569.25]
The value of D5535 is 0.03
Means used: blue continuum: 89.3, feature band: 86.1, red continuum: 87.6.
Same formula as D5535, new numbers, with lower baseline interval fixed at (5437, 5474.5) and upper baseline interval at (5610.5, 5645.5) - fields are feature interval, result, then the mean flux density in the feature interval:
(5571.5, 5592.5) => -0.17 mag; 103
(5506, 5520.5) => 0.08 mag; 82.3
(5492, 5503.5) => 0.02 mag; 87.1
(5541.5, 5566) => -0.02 mag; 89.8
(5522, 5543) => 0.04 mag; 85.1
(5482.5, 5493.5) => -0.05 mag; 93.3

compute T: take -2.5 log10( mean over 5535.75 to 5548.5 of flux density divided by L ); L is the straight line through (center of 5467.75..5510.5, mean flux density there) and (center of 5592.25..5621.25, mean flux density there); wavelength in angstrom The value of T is 0.038 mag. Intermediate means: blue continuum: 87.4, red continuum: 88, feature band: 84.6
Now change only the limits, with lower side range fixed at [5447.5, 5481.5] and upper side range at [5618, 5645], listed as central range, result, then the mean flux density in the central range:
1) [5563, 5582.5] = -0.20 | 104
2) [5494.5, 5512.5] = 0.02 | 81.3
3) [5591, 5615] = -0.01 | 88.2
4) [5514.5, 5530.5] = -0.03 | 86.6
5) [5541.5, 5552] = -0.04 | 87.8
